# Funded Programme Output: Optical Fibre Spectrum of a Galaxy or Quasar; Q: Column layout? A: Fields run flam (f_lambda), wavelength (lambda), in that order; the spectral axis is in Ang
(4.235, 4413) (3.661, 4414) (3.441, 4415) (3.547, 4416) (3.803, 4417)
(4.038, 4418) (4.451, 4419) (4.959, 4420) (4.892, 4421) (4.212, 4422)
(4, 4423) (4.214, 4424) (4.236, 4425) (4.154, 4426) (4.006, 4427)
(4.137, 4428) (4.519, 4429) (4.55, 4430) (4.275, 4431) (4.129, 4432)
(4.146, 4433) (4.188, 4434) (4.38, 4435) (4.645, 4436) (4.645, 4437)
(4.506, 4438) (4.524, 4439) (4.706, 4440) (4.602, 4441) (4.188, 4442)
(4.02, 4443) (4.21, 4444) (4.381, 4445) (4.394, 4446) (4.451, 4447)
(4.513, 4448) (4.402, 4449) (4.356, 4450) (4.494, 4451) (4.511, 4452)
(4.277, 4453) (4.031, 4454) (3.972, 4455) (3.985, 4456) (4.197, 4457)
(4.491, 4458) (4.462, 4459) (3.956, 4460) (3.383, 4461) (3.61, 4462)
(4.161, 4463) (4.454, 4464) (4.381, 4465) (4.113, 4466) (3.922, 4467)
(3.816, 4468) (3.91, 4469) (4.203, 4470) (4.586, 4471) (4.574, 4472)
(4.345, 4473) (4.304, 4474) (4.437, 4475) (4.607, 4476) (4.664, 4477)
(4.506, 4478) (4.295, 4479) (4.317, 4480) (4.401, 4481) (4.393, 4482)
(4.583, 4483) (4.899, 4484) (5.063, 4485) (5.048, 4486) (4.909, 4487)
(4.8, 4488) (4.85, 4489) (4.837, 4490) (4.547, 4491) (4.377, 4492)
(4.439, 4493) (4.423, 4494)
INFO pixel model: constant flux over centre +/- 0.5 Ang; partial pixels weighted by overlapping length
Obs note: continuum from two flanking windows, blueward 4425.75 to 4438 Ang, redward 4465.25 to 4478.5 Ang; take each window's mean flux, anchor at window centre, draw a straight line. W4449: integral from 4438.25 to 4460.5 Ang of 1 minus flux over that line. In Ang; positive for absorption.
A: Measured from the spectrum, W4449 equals 0.0 Ang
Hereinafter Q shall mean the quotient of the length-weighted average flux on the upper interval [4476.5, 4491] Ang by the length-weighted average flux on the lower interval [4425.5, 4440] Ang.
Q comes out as 1.07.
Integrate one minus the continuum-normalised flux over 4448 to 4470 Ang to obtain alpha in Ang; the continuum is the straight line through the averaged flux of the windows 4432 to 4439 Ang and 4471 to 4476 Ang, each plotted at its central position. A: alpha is 1.4 Ang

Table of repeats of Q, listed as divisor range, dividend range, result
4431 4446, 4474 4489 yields 1.06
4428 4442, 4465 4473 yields 0.95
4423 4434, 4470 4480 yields 1.06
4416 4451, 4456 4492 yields 1.01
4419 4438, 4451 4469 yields 0.94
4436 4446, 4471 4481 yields 1.01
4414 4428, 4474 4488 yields 1.12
